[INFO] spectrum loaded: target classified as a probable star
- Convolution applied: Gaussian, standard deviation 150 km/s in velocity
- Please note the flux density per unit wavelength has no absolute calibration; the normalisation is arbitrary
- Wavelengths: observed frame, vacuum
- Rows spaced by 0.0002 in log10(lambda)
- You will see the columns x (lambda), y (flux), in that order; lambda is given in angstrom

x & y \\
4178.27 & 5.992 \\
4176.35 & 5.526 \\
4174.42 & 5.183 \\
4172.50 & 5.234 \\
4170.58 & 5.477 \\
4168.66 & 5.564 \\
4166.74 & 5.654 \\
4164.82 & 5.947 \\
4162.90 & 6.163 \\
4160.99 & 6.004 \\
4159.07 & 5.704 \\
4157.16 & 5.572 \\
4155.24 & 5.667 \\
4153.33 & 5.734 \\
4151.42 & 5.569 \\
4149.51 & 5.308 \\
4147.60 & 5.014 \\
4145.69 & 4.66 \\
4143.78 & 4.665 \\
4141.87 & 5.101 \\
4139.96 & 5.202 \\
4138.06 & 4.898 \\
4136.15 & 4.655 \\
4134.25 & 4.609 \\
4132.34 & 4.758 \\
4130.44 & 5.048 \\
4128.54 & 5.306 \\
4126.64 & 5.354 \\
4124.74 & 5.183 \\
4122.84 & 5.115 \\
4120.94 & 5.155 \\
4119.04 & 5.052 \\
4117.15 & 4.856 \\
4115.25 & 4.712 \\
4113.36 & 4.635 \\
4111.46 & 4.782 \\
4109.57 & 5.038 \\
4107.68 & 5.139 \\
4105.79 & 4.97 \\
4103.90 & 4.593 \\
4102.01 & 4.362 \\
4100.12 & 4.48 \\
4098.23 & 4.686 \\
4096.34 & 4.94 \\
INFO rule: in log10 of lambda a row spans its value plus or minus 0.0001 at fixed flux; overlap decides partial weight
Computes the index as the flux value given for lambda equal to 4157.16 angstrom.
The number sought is 5.572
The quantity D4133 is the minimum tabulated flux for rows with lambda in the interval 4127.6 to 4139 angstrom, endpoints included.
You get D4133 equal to 4.609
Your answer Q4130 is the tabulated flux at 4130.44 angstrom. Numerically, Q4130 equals 5.048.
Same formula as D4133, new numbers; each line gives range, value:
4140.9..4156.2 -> 4.66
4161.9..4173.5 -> 5.234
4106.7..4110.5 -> 5.038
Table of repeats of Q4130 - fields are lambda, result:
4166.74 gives 5.654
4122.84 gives 5.115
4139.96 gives 5.202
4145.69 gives 4.66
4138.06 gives 4.898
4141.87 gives 5.101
